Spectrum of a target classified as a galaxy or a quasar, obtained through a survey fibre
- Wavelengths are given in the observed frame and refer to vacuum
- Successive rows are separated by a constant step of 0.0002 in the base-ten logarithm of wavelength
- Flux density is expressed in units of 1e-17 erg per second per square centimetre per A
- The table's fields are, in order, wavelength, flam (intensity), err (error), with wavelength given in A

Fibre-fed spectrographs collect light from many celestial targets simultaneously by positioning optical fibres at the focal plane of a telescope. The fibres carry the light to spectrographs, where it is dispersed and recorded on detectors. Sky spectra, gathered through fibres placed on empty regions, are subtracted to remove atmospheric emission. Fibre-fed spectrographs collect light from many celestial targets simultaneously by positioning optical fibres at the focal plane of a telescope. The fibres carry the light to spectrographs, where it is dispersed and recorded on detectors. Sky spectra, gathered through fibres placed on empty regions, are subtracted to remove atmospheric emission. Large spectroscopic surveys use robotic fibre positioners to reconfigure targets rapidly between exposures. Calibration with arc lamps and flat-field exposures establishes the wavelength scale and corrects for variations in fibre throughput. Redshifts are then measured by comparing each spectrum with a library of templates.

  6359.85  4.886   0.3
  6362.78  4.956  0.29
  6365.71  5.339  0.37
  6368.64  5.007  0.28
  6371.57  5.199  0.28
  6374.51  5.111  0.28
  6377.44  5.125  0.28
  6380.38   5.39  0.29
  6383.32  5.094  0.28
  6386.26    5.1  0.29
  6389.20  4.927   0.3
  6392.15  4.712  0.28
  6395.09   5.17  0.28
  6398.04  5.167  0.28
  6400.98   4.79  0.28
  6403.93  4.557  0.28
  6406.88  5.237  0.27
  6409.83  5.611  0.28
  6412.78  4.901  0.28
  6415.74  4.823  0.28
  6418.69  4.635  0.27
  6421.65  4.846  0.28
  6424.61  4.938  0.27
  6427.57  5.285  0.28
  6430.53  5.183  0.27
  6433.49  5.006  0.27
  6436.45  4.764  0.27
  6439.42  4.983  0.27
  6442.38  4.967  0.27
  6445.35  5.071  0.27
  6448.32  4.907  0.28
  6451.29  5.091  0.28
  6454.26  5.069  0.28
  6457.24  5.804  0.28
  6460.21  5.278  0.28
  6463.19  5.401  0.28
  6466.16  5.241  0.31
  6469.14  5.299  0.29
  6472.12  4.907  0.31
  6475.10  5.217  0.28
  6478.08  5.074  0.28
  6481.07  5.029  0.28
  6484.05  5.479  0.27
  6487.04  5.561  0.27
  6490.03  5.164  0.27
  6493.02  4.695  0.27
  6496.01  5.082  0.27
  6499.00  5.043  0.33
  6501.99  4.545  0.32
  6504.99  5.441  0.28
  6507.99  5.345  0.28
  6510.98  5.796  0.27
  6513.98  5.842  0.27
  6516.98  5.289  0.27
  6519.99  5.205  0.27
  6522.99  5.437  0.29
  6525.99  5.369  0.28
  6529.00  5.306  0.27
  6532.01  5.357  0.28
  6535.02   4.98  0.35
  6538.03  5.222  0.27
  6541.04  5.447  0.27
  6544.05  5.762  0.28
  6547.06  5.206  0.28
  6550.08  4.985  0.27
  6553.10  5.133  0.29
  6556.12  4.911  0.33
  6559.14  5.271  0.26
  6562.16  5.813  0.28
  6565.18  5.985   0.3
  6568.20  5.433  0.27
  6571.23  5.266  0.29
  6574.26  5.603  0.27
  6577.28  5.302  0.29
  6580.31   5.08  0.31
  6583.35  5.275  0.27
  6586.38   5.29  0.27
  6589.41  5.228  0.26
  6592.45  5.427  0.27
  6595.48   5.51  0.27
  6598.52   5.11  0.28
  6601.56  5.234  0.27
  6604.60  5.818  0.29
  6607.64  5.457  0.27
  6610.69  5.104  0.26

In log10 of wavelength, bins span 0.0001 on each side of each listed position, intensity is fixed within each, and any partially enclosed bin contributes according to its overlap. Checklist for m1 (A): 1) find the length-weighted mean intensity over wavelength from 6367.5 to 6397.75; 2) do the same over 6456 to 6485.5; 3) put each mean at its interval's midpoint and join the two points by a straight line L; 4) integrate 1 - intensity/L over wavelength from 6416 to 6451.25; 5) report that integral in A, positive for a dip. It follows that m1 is 1.6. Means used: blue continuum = 5.09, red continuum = 5.27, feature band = 4.96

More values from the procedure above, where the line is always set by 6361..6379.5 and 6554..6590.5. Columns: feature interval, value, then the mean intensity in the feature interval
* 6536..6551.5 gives 0.1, 5.32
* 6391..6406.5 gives 0.8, 4.91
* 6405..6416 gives 0.0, 5.16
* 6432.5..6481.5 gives 1.0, 5.13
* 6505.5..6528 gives -0.7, 5.46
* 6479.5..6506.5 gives 0.8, 5.11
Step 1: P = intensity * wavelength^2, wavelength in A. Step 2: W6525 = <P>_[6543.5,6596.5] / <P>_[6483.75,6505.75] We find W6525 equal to 1.07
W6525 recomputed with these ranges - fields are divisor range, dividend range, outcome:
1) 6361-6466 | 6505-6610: 1.11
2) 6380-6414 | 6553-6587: 1.12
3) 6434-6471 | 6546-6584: 1.07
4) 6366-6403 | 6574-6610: 1.12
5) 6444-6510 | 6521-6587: 1.06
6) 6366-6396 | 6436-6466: 1.03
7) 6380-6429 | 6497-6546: 1.11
